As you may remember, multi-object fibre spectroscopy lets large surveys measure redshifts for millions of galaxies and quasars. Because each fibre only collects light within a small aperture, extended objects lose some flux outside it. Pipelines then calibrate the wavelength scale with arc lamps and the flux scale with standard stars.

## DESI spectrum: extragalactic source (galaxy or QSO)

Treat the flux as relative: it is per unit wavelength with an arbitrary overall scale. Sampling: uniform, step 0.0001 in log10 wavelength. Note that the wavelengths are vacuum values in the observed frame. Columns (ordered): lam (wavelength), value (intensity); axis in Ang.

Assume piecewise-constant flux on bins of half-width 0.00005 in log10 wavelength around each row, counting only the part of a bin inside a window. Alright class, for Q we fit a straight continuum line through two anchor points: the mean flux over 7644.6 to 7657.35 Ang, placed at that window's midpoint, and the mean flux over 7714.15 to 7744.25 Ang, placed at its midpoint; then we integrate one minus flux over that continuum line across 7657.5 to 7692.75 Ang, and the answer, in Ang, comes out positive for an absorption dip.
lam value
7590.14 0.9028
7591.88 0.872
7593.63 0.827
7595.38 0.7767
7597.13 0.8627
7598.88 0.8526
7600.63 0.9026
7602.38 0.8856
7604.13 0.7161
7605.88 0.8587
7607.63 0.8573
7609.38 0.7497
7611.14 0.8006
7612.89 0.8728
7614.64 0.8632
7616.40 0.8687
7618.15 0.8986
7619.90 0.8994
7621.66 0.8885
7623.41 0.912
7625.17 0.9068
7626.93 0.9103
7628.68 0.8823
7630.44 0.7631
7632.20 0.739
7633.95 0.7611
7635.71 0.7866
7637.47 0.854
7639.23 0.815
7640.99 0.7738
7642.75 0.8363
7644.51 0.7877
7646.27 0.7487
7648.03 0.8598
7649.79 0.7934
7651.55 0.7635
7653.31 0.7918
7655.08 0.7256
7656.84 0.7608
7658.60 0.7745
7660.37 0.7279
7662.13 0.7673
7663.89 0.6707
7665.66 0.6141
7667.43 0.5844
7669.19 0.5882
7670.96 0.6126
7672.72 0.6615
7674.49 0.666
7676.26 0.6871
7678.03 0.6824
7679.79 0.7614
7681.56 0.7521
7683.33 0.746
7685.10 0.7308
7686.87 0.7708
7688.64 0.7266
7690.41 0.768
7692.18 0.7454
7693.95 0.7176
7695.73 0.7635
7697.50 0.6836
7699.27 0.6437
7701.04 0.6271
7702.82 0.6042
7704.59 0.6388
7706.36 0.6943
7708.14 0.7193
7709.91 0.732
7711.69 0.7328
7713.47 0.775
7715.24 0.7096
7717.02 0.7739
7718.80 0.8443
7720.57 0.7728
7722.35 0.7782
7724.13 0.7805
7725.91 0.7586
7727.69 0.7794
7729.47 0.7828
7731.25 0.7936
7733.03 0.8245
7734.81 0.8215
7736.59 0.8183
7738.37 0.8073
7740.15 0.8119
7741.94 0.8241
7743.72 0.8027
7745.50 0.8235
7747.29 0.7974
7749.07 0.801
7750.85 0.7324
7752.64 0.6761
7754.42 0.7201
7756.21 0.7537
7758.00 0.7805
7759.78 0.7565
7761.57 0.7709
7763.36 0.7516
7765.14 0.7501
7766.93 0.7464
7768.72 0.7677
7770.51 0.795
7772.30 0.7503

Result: 3.7 Ang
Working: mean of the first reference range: 0.779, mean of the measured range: 0.702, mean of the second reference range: 0.793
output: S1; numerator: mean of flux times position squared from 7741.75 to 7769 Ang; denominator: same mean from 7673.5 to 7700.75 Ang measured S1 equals 1.08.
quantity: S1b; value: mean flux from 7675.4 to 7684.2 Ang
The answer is 0.726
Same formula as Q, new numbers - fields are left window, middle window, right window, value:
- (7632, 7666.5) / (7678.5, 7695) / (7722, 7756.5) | 0.64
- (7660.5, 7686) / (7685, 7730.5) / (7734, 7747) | 1.01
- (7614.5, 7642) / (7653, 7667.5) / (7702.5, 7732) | 1.66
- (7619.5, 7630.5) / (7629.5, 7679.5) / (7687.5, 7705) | 4.49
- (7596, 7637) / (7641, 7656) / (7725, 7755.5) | 0.77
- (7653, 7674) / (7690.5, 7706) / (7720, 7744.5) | 1.23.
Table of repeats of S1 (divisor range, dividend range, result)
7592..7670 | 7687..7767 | 0.96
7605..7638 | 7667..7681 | 0.79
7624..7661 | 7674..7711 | 0.90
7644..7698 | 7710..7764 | 1.09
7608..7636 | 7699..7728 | 0.88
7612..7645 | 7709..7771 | 0.95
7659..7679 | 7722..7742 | 1.22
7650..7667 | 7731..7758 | 1.10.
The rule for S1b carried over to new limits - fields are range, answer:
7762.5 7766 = 0.753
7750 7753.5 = 0.703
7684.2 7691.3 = 0.749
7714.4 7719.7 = 0.777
